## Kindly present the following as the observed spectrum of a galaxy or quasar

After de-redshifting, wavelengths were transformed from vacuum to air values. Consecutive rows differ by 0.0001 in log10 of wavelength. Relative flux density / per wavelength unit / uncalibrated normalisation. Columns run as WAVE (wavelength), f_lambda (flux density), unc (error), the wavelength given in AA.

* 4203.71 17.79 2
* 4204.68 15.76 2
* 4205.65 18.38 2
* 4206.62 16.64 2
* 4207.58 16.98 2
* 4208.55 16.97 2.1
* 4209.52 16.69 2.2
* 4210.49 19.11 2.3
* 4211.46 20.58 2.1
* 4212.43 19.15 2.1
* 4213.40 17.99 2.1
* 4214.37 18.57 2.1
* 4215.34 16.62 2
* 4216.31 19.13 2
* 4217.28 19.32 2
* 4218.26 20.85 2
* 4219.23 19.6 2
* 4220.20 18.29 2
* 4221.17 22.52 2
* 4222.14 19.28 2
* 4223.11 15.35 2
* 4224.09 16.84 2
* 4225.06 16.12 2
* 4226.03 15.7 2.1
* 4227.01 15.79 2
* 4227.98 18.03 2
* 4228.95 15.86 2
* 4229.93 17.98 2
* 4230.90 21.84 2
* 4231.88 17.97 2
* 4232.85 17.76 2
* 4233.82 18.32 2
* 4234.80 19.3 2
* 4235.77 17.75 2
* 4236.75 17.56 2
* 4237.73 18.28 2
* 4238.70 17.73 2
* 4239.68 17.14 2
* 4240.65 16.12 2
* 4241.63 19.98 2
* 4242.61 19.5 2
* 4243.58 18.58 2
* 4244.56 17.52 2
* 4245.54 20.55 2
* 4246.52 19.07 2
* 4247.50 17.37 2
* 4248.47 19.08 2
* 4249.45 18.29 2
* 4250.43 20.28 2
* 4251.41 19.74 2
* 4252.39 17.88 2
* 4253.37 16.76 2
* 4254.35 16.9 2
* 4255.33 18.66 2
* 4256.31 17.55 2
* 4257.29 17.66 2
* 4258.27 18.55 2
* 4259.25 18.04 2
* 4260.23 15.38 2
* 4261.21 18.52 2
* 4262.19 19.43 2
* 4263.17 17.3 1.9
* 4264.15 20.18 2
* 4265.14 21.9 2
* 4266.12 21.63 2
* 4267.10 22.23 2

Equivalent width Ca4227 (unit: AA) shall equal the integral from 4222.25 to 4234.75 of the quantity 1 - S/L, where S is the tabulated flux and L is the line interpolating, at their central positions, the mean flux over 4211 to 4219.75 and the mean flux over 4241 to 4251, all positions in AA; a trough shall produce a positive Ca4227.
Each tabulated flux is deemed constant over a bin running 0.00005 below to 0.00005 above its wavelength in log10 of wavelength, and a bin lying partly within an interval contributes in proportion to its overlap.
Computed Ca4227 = 1.1 AA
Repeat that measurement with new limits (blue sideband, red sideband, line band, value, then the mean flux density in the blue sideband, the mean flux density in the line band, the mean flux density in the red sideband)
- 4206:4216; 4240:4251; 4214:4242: 0.35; 18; 18.1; 18.7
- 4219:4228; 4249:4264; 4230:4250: -0.65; 17.7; 18.5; 18.1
